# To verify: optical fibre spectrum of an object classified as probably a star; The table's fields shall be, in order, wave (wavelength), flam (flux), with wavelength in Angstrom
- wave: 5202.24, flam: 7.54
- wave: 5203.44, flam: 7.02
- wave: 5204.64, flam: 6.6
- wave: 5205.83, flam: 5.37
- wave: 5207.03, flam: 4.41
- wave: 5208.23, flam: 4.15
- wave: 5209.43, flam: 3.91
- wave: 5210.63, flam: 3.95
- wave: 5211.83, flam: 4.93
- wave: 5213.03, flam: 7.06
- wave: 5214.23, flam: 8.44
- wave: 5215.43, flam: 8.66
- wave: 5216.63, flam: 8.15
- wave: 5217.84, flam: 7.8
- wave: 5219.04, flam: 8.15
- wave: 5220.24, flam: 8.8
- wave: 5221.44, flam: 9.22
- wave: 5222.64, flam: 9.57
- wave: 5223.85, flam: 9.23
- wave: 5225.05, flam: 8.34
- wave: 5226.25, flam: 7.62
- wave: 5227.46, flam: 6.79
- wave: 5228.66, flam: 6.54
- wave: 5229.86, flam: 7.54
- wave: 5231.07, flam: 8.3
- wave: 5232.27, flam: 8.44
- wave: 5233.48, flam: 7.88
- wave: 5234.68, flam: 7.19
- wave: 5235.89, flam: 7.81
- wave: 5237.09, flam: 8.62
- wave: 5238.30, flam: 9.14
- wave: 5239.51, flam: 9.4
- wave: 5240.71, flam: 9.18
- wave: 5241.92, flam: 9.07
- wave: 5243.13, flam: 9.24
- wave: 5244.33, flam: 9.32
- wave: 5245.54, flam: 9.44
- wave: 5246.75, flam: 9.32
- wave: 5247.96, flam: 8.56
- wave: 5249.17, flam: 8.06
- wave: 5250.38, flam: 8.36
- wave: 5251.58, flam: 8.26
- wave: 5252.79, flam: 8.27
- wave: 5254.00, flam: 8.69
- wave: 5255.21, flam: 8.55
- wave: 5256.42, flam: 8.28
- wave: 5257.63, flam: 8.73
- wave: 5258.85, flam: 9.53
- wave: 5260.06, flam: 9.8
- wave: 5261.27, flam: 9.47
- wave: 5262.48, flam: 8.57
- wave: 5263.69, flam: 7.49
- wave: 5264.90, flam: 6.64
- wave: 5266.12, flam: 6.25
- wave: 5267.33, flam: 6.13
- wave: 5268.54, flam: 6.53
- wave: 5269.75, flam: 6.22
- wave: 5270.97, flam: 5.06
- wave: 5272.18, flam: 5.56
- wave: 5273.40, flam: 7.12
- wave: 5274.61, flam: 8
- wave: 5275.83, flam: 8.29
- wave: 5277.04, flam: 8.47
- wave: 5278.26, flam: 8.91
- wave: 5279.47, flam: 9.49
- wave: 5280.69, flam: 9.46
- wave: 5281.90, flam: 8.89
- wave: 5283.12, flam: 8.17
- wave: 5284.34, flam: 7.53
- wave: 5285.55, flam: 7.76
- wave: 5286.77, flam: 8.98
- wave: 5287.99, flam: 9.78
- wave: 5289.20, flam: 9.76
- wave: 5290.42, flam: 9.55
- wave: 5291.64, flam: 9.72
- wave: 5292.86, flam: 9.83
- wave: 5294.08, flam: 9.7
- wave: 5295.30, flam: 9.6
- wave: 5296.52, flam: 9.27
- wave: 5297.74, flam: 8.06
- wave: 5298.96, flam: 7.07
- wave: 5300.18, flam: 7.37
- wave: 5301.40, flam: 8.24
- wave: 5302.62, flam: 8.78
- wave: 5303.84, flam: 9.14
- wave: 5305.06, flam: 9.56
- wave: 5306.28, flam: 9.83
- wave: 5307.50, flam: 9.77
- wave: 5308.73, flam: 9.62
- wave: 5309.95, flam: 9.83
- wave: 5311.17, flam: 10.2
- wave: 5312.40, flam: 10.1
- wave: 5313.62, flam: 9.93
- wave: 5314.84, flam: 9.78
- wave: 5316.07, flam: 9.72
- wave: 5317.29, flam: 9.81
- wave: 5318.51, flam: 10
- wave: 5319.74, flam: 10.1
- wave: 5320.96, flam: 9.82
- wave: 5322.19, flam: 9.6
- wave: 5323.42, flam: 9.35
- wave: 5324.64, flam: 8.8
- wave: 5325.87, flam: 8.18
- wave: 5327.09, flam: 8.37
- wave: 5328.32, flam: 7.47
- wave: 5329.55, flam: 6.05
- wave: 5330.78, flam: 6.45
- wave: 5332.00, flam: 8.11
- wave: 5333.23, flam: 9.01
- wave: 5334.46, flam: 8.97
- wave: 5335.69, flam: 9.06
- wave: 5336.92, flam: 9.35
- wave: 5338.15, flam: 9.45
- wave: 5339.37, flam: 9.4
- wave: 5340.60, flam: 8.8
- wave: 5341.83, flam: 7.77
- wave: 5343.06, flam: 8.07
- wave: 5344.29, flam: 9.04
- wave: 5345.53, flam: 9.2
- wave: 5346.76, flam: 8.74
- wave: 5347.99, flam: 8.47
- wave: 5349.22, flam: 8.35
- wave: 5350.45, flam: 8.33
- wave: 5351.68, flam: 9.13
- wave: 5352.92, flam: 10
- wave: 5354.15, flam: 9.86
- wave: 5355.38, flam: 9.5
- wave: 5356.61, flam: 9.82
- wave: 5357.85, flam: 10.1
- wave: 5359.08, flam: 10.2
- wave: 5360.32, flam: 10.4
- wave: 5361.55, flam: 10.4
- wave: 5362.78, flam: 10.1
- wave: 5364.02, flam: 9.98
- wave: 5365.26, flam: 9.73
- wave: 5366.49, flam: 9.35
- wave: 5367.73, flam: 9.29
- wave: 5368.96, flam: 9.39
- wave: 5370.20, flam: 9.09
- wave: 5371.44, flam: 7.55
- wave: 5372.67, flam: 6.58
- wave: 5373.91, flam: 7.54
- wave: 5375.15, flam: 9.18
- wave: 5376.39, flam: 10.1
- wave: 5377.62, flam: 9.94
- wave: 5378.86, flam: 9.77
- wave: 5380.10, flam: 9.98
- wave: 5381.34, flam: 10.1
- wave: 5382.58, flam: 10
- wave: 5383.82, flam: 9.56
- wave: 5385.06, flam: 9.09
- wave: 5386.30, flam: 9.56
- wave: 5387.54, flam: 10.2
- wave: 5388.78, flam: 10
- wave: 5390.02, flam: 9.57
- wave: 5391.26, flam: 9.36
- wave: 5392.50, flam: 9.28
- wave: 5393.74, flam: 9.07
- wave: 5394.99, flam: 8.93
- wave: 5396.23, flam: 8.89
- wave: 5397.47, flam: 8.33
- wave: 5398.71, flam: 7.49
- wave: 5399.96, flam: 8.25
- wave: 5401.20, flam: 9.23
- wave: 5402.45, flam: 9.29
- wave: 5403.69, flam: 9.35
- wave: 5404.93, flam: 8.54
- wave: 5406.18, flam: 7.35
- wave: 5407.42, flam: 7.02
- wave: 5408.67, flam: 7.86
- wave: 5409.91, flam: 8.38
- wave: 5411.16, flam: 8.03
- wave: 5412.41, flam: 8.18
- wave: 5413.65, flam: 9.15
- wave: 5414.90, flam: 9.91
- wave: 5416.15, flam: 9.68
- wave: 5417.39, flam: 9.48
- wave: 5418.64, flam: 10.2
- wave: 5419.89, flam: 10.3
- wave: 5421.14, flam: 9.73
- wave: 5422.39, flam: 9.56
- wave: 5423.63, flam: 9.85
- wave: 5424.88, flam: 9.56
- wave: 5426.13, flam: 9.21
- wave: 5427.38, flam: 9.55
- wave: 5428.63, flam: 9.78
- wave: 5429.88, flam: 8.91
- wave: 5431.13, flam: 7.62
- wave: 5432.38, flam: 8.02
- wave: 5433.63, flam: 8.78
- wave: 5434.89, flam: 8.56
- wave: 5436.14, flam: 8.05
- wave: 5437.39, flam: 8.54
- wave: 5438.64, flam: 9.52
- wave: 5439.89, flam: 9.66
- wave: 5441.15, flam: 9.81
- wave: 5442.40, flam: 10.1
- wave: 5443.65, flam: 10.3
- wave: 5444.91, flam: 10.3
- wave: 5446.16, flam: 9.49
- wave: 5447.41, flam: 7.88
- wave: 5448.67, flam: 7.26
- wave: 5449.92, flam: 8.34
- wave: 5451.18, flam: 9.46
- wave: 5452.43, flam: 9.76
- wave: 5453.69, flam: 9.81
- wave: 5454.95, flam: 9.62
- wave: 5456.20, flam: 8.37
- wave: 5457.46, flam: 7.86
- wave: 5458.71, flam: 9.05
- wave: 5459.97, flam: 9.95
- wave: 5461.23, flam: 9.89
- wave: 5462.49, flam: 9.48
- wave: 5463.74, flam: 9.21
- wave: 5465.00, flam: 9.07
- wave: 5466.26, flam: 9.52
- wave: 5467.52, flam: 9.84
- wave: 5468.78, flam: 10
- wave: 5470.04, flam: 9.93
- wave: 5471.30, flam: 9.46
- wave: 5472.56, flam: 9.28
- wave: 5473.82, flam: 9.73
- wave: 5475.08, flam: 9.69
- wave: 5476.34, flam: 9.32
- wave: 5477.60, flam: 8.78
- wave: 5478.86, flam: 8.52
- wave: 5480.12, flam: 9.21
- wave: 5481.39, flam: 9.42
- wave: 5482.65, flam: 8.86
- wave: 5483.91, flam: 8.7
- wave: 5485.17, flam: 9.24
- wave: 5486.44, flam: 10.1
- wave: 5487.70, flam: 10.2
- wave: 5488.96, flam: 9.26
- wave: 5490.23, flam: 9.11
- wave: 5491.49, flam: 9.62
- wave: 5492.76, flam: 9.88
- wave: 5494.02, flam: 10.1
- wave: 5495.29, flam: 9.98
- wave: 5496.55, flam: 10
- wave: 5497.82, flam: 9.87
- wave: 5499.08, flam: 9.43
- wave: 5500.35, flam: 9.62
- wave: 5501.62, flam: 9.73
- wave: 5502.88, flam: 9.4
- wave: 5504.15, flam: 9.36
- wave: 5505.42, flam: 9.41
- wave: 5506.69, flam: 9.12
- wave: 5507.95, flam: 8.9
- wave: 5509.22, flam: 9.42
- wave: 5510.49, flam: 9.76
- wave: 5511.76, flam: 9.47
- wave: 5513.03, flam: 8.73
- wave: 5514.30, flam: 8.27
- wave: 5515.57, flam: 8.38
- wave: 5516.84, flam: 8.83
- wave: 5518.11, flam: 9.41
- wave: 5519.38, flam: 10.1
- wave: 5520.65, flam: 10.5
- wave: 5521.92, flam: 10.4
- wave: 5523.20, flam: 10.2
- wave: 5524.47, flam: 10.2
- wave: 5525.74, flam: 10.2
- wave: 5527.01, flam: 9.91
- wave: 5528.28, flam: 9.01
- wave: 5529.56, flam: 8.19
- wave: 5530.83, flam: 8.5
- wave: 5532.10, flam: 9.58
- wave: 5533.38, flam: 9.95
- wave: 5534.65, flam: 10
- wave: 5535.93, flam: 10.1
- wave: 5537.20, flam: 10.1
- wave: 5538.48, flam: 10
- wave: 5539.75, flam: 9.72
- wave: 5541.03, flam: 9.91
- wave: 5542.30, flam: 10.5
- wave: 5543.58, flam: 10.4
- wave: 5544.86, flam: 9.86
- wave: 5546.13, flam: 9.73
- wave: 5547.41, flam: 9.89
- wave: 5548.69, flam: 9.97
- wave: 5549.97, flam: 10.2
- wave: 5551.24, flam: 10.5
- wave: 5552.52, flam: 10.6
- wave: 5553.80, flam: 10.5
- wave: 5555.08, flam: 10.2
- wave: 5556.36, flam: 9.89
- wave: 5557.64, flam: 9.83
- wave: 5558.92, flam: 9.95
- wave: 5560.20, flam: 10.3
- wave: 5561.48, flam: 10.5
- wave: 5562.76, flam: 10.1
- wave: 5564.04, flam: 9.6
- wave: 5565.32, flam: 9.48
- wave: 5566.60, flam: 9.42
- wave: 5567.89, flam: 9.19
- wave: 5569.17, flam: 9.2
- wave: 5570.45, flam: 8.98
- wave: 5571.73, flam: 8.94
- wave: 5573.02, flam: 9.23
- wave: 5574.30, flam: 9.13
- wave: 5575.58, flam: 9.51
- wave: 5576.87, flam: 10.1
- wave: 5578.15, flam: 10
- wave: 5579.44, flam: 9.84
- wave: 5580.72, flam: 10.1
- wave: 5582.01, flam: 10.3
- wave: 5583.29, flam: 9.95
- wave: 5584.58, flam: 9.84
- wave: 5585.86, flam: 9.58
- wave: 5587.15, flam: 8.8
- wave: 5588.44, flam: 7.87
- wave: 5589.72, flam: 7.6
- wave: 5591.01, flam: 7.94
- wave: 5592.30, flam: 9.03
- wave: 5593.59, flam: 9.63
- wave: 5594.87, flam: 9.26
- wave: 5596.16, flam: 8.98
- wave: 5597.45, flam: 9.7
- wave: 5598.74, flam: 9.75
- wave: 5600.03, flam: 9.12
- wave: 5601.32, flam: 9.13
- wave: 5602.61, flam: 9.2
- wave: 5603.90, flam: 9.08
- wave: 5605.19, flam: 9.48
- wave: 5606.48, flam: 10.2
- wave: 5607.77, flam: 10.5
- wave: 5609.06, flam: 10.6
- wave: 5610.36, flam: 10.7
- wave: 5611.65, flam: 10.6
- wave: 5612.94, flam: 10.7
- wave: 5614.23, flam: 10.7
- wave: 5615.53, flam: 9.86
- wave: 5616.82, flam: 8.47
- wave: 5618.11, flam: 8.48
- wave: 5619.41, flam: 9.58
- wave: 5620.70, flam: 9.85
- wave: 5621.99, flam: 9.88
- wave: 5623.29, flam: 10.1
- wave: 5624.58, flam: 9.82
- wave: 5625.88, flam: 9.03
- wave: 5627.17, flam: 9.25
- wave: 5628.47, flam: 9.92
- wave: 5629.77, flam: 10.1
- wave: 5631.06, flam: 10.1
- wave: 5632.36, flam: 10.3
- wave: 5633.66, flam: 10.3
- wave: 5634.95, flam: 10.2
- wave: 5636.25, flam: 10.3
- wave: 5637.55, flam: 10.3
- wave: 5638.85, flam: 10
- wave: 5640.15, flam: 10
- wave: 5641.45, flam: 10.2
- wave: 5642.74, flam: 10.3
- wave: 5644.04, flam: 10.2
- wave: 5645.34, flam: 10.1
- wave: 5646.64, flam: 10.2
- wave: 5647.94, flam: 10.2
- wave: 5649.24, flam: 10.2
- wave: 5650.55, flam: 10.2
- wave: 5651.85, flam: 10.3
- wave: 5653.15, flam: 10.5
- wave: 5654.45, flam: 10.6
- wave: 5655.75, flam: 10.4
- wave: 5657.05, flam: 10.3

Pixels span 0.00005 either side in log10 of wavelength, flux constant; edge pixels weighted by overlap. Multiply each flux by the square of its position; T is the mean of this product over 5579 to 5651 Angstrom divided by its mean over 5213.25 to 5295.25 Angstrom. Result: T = 1.33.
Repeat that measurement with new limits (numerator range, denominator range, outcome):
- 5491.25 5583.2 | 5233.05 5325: 1.23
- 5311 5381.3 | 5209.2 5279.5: 1.19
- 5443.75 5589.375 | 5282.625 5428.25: 1.11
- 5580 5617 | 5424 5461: 1.11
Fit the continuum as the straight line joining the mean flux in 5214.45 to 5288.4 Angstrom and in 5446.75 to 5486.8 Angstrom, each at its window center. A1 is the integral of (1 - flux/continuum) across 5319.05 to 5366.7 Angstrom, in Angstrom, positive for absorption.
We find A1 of -2.2 Angstrom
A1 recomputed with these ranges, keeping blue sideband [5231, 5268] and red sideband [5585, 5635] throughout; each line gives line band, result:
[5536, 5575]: -1.92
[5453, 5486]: -0.62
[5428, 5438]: 0.54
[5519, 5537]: -0.89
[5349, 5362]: -1.32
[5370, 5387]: -0.58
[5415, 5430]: -1.16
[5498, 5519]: 0.06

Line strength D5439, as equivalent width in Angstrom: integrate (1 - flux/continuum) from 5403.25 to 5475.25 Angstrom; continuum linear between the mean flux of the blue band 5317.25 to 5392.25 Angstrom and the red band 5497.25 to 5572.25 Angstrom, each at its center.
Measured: 2.0 Angstrom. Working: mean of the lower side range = 9.15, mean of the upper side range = 9.69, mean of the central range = 9.15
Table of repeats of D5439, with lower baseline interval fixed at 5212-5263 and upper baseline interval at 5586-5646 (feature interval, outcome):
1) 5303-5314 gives -1.3 Angstrom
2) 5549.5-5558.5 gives -0.7 Angstrom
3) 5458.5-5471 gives -0.6 Angstrom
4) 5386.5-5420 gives 0.3 Angstrom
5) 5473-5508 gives -0.7 Angstrom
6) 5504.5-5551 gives -1.2 Angstrom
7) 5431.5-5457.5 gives 0.3 Angstrom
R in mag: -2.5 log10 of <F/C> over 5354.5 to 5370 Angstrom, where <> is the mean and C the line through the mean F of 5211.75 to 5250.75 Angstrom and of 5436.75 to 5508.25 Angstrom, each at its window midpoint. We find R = -0.106 mag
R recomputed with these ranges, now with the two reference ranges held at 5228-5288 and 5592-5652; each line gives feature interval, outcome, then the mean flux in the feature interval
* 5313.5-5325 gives -0.15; 9.7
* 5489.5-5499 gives -0.06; 9.77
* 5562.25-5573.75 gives 0.03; 9.34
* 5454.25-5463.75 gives -0.01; 9.19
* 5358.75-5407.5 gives -0.05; 9.19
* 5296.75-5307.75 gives -0.03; 8.64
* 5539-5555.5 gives -0.07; 10.2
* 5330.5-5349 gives -0.02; 8.69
